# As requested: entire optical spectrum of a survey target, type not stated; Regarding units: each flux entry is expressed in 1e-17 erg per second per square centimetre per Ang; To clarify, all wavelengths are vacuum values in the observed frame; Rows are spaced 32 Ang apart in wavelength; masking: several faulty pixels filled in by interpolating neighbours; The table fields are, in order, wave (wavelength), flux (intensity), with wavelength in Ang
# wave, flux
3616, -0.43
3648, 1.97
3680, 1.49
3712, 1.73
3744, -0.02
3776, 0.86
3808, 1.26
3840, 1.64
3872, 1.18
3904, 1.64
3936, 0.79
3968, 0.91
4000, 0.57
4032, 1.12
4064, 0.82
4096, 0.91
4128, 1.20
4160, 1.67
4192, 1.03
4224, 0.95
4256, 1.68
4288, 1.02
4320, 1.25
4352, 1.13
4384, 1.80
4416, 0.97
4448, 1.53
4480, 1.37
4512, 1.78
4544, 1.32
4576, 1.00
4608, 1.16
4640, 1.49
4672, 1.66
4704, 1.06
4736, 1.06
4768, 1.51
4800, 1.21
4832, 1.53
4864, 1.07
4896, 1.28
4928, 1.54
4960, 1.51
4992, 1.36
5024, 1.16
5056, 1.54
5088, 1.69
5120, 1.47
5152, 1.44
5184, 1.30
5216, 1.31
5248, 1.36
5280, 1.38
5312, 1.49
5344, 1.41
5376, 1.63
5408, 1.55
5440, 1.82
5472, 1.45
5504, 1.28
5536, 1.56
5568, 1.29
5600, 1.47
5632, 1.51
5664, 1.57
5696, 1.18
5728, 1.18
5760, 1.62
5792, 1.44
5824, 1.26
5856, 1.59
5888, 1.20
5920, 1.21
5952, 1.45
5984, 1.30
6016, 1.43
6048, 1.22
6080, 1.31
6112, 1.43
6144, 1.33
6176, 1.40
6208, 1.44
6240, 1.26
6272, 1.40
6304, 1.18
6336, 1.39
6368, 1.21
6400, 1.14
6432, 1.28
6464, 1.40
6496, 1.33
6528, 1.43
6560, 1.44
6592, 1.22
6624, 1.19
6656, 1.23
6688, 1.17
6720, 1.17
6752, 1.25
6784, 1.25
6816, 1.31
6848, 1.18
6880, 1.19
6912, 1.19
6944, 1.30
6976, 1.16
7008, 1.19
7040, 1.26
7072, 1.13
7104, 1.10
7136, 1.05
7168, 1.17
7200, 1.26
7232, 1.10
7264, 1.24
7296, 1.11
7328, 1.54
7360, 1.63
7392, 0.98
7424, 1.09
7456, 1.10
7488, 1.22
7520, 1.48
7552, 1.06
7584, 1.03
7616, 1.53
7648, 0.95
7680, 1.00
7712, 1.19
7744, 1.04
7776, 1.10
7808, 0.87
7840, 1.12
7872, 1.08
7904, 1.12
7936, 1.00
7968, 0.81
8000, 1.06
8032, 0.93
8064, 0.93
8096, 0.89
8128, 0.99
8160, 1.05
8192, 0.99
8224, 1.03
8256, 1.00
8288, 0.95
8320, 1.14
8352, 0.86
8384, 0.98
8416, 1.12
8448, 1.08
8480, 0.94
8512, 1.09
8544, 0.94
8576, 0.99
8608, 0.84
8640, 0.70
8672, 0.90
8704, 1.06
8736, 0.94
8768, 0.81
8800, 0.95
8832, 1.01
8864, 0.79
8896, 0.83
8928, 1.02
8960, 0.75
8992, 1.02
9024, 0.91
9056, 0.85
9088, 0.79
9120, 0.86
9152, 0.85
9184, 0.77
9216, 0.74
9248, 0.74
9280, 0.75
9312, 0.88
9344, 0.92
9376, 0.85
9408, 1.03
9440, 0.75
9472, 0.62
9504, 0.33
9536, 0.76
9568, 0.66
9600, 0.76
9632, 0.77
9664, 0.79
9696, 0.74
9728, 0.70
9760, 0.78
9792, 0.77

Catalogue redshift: 0.119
